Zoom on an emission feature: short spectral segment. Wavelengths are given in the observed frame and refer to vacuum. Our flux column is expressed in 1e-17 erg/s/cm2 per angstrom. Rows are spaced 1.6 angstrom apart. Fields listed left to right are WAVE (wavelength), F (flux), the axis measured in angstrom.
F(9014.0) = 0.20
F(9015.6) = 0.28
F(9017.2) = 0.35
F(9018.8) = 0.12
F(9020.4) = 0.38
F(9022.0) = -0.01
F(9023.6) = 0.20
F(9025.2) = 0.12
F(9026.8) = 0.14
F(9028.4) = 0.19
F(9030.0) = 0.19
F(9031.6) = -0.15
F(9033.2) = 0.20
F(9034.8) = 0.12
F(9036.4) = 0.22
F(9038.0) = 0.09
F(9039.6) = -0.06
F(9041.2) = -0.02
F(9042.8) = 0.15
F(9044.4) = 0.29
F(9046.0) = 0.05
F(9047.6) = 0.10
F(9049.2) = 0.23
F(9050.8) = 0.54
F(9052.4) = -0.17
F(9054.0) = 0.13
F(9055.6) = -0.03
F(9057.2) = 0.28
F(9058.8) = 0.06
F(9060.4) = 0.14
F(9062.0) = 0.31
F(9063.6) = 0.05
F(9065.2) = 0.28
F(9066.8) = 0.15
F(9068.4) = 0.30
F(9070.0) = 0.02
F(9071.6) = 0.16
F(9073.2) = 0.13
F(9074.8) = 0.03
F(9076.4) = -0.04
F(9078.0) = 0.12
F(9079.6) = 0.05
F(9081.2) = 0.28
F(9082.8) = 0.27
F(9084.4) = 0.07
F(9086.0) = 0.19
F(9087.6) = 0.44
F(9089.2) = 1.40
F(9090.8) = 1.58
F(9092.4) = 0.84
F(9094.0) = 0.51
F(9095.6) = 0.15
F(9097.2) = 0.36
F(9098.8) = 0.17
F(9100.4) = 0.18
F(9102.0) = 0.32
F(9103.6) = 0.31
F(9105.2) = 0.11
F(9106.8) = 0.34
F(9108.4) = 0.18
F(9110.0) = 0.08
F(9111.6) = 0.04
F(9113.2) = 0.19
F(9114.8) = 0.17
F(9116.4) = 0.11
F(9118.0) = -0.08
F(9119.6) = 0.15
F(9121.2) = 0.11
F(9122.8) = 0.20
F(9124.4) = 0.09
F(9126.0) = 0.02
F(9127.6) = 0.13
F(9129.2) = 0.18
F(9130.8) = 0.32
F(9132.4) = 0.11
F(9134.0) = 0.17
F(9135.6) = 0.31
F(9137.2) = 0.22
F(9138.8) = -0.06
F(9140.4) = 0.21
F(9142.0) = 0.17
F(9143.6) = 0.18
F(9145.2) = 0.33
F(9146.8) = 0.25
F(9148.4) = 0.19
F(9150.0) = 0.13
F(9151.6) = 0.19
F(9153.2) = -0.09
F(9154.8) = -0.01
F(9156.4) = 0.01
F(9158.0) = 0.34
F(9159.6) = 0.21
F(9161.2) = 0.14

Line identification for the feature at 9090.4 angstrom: [O III] 5007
